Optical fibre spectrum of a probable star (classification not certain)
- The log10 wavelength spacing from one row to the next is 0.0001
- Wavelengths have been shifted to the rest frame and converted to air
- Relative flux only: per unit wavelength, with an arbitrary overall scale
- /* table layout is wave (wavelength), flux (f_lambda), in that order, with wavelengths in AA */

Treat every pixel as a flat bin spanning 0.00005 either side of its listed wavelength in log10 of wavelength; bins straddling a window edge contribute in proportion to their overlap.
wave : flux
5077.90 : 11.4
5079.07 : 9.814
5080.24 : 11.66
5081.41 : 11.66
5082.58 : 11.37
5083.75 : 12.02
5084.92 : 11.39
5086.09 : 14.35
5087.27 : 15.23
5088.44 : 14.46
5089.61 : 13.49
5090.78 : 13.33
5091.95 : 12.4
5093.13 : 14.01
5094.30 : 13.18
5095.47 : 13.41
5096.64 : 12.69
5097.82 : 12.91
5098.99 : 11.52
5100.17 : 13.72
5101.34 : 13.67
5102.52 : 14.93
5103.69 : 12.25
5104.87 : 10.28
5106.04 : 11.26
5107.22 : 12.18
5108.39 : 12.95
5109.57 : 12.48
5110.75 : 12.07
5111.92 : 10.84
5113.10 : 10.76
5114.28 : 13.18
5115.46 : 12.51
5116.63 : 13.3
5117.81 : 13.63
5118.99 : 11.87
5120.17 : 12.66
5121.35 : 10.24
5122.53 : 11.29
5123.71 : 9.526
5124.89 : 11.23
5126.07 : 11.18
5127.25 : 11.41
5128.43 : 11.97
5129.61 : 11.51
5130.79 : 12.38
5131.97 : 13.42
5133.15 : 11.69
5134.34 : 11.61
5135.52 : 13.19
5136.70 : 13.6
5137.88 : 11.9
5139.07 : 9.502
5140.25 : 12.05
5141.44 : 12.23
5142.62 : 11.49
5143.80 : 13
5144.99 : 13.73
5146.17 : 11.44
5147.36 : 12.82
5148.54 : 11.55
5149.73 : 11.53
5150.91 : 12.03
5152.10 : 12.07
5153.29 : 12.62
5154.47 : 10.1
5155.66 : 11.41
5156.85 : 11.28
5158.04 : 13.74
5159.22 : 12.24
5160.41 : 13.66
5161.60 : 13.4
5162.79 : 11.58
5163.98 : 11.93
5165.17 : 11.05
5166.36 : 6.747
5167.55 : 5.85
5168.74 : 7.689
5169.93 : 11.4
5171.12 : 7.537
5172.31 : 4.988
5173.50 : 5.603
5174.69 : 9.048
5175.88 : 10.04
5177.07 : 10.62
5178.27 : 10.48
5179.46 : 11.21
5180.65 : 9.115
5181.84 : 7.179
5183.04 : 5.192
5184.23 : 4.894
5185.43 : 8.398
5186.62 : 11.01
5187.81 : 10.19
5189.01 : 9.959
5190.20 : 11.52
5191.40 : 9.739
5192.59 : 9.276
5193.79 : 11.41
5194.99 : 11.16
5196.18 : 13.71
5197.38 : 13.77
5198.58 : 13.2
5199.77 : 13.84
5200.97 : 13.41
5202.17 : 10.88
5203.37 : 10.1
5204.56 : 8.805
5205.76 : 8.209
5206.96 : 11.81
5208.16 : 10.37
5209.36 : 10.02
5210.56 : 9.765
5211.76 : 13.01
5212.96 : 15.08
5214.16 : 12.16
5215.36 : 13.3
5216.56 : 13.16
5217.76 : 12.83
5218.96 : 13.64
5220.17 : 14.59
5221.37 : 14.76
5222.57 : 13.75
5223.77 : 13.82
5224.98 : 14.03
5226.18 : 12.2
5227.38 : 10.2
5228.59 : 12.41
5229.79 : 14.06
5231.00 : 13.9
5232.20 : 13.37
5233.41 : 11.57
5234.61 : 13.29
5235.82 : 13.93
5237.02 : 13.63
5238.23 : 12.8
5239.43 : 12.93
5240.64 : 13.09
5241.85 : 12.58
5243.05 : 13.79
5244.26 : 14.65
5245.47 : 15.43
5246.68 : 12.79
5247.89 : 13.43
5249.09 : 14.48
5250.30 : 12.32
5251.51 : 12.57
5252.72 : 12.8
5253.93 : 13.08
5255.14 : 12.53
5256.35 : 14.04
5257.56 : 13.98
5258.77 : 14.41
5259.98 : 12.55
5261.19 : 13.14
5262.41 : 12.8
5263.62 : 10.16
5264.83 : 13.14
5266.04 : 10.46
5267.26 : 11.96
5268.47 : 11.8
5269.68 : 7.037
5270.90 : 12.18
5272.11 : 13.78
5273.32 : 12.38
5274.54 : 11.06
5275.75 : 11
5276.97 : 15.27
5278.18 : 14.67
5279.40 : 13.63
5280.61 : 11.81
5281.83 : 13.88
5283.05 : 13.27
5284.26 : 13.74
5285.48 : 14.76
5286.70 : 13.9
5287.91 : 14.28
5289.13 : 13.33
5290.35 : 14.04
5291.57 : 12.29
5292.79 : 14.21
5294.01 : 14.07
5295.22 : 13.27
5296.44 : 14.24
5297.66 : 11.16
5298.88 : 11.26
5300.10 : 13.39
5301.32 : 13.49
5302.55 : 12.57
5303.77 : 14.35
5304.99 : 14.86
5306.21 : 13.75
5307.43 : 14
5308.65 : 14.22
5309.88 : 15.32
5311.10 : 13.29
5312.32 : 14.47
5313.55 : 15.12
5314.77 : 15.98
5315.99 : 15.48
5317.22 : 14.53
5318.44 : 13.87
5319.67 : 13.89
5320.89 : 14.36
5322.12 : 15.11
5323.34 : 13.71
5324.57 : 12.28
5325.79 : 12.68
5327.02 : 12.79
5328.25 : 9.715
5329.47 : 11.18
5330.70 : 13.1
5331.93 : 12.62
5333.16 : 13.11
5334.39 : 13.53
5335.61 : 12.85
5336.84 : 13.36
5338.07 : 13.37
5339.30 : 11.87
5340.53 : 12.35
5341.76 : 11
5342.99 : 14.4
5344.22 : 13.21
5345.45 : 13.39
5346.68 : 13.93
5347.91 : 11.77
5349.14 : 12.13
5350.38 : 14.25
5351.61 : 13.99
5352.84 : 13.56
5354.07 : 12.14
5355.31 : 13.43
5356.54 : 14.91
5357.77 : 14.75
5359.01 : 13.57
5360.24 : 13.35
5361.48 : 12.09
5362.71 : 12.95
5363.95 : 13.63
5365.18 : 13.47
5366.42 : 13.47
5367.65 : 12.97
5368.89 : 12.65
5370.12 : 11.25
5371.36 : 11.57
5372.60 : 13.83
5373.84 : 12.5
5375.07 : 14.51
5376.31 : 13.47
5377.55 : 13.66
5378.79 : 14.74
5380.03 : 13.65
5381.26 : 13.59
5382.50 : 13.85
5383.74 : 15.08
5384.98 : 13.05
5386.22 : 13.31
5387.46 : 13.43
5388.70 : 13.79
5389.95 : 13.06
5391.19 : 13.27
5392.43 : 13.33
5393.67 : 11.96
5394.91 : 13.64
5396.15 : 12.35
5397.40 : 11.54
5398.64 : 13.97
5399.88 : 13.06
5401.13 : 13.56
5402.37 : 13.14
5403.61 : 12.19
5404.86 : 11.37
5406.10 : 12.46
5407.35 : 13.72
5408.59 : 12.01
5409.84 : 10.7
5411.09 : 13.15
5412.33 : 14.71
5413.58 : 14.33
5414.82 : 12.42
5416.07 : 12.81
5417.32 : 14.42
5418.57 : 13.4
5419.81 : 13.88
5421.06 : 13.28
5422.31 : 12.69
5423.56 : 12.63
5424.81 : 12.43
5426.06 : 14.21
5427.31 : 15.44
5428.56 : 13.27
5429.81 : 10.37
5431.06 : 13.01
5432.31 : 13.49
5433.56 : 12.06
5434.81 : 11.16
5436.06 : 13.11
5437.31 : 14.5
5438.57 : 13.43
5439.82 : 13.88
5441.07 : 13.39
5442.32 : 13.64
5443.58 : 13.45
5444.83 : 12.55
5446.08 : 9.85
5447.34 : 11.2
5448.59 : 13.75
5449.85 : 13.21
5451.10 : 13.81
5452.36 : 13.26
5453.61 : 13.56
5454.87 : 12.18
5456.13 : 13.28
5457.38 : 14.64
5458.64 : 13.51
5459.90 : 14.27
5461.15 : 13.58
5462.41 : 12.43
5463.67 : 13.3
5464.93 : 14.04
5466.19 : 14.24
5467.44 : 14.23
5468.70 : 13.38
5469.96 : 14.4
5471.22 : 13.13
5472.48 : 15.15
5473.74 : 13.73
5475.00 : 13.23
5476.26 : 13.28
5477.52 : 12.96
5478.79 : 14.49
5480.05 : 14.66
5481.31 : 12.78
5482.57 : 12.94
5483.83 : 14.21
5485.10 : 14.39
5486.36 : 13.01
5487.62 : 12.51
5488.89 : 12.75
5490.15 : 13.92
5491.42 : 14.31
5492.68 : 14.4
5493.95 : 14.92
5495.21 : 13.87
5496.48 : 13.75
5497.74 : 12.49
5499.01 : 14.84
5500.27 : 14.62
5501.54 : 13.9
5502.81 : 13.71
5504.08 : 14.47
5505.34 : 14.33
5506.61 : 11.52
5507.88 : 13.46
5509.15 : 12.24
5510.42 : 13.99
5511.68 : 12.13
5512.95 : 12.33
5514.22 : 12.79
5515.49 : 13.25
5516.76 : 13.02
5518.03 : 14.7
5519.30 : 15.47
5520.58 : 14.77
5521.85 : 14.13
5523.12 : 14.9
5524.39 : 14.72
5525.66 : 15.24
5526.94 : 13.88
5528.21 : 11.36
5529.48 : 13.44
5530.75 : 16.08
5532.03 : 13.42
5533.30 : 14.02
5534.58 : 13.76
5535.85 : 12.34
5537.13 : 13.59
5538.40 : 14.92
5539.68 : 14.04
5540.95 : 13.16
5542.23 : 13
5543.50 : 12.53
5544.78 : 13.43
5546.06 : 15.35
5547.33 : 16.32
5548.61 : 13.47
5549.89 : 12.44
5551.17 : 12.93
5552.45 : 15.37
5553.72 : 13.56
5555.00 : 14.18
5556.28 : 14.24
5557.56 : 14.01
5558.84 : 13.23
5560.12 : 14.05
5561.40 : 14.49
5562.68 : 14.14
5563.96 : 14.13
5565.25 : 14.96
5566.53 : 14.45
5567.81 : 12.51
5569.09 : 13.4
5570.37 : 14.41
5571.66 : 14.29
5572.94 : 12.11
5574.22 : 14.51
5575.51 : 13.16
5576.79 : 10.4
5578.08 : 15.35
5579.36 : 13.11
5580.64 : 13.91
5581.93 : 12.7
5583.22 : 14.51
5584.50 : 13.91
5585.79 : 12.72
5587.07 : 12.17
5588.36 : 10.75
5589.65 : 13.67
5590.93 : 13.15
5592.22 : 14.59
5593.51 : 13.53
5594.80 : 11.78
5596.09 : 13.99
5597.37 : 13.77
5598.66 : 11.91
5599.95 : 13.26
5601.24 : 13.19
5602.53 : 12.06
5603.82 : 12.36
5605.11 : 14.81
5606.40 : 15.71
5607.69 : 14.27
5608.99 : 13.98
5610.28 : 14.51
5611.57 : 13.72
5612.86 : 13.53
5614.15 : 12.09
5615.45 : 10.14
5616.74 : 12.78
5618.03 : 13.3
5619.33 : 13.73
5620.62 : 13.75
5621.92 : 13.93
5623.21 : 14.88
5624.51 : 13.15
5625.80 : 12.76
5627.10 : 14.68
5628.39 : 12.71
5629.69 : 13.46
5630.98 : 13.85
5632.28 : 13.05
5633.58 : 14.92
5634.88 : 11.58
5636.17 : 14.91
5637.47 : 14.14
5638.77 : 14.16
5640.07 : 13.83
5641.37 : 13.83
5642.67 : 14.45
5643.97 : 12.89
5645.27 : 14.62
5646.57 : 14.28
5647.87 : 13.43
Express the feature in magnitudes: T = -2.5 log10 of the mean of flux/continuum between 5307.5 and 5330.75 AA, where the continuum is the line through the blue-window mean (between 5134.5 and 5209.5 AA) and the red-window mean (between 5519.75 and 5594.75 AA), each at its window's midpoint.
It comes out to -0.16 mag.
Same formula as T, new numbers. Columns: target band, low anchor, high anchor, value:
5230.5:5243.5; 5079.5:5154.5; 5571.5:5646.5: -0.050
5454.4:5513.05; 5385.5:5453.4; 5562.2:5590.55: -0.037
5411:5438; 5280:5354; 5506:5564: 0.030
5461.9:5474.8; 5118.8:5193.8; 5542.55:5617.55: -0.084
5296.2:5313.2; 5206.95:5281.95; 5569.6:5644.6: -0.054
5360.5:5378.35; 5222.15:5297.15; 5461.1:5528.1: 0.029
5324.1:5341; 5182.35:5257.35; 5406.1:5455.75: 0.014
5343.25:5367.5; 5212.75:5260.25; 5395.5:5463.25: -0.018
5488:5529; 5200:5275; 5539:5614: -0.028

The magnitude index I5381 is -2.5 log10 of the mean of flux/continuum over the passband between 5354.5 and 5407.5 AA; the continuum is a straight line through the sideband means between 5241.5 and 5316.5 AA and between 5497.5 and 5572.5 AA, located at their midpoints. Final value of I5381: 0.02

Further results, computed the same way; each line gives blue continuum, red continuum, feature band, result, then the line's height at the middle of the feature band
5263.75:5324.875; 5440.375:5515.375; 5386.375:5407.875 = 0.04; 13.4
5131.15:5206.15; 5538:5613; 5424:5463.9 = -0.03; 12.7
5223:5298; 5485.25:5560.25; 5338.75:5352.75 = 0.03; 13.3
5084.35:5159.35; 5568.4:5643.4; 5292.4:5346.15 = -0.05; 12.8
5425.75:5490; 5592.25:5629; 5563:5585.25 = -0.02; 13.4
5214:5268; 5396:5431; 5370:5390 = -0.04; 13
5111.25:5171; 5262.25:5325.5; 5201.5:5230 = 0.02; 12.5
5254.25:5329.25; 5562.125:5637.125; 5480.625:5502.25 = -0.03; 13.4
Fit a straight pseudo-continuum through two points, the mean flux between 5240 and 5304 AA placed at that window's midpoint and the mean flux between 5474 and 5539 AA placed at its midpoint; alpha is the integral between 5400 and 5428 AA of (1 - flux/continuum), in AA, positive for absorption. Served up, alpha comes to 0.7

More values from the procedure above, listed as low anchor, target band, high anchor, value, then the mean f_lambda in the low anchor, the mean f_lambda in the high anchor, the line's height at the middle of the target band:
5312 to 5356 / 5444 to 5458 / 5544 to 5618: 0.6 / 13.3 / 13.5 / 13.4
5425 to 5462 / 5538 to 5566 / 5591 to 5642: -1.3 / 13.1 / 13.5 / 13.4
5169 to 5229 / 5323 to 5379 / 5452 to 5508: -2.6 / 10.9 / 13.7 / 12.4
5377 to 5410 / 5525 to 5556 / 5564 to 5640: -1.1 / 13.1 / 13.4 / 13.3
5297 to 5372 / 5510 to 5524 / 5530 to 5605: -0.3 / 13.3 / 13.6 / 13.5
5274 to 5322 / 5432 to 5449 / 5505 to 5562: 1.2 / 13.8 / 13.8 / 13.8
